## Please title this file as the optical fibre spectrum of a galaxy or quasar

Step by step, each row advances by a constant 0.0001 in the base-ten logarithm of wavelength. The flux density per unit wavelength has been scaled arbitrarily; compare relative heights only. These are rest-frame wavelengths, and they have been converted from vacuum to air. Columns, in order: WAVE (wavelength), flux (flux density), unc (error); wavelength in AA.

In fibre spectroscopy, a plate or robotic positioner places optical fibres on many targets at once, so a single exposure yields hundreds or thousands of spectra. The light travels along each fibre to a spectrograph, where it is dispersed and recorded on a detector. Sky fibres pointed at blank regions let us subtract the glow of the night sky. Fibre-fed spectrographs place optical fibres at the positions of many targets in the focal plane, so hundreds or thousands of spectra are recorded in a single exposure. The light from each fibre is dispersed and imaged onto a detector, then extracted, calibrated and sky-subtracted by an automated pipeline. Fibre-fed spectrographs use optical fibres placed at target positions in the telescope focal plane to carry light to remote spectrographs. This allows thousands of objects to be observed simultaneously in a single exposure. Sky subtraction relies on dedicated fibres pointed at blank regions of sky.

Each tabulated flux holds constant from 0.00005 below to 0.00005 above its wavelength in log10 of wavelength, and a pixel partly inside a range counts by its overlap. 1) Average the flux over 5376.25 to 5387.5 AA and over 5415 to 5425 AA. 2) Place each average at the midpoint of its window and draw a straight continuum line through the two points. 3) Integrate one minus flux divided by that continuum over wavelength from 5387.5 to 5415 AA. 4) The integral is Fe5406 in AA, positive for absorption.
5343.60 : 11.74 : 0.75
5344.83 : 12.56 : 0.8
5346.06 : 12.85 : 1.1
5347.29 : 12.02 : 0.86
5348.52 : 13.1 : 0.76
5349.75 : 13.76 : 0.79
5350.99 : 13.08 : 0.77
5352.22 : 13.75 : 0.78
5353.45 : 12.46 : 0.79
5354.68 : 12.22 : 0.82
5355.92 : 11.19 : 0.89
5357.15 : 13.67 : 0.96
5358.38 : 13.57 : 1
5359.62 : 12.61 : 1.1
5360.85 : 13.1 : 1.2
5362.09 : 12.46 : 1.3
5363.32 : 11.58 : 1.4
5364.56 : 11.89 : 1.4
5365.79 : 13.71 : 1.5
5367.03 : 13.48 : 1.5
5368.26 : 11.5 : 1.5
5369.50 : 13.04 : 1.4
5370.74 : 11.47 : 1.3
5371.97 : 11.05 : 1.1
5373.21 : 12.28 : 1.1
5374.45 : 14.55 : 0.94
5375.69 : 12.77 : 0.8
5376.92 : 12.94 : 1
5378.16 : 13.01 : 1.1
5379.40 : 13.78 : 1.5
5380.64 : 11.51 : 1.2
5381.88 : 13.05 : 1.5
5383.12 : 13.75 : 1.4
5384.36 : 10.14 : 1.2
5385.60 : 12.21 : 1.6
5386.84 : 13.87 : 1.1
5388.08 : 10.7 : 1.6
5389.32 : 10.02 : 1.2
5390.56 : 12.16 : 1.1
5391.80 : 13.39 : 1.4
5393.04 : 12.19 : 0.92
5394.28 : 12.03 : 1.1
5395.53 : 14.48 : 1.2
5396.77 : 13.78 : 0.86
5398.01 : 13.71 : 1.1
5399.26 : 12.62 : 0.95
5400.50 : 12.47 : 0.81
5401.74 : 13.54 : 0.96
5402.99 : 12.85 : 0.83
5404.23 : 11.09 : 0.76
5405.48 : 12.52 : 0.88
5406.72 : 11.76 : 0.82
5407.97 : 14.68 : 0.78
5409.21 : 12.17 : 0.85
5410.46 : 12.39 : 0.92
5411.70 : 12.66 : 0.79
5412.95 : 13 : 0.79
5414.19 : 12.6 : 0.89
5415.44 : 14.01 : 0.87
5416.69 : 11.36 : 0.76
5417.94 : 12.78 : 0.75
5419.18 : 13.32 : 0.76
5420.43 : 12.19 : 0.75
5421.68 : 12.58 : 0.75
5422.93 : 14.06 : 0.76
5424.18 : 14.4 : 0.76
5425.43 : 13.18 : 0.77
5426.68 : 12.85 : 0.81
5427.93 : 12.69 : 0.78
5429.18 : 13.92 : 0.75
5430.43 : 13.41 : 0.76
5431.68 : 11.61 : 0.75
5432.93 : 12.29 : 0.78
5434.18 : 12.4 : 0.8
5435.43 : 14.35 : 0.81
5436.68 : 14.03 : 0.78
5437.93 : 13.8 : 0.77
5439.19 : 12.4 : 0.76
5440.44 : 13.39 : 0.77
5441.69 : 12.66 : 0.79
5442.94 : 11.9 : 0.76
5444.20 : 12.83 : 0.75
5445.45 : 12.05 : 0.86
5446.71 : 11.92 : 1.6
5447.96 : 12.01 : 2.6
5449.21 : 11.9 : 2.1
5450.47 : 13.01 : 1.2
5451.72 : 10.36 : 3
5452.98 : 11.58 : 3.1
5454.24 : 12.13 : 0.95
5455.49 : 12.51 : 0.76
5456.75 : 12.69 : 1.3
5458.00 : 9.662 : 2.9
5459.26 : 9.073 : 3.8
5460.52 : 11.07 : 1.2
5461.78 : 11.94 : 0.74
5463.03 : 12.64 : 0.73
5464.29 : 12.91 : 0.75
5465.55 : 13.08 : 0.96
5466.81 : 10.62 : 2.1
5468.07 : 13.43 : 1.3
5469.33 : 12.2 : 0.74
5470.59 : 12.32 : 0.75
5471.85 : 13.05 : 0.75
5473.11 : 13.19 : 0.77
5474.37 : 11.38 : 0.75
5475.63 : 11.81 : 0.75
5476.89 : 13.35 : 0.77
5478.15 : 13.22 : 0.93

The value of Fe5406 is 0.6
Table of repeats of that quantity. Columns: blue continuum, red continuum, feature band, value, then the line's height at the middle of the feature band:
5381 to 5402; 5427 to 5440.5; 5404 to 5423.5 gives 0.19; 12.8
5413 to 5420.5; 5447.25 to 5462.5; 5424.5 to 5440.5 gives -1.13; 12.3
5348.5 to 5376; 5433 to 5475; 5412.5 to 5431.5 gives -0.99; 12.4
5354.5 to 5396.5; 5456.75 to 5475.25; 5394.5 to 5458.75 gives -2.73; 12.2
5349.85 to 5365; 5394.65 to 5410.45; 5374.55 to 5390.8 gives 0.56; 12.8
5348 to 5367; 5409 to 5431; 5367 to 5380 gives 0.19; 12.9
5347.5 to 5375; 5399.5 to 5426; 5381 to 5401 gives 0.39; 12.8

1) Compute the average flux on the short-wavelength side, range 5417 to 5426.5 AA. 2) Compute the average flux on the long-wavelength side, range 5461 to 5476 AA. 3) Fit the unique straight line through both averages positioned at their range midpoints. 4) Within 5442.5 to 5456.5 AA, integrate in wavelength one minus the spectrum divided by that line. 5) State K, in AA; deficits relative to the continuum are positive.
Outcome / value 0.71 AA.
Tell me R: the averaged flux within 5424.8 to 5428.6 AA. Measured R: 12.9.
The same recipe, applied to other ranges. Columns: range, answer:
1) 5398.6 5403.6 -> 12.9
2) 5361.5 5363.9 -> 12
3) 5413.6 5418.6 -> 12.7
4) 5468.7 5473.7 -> 12.7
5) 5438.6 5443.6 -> 12.6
